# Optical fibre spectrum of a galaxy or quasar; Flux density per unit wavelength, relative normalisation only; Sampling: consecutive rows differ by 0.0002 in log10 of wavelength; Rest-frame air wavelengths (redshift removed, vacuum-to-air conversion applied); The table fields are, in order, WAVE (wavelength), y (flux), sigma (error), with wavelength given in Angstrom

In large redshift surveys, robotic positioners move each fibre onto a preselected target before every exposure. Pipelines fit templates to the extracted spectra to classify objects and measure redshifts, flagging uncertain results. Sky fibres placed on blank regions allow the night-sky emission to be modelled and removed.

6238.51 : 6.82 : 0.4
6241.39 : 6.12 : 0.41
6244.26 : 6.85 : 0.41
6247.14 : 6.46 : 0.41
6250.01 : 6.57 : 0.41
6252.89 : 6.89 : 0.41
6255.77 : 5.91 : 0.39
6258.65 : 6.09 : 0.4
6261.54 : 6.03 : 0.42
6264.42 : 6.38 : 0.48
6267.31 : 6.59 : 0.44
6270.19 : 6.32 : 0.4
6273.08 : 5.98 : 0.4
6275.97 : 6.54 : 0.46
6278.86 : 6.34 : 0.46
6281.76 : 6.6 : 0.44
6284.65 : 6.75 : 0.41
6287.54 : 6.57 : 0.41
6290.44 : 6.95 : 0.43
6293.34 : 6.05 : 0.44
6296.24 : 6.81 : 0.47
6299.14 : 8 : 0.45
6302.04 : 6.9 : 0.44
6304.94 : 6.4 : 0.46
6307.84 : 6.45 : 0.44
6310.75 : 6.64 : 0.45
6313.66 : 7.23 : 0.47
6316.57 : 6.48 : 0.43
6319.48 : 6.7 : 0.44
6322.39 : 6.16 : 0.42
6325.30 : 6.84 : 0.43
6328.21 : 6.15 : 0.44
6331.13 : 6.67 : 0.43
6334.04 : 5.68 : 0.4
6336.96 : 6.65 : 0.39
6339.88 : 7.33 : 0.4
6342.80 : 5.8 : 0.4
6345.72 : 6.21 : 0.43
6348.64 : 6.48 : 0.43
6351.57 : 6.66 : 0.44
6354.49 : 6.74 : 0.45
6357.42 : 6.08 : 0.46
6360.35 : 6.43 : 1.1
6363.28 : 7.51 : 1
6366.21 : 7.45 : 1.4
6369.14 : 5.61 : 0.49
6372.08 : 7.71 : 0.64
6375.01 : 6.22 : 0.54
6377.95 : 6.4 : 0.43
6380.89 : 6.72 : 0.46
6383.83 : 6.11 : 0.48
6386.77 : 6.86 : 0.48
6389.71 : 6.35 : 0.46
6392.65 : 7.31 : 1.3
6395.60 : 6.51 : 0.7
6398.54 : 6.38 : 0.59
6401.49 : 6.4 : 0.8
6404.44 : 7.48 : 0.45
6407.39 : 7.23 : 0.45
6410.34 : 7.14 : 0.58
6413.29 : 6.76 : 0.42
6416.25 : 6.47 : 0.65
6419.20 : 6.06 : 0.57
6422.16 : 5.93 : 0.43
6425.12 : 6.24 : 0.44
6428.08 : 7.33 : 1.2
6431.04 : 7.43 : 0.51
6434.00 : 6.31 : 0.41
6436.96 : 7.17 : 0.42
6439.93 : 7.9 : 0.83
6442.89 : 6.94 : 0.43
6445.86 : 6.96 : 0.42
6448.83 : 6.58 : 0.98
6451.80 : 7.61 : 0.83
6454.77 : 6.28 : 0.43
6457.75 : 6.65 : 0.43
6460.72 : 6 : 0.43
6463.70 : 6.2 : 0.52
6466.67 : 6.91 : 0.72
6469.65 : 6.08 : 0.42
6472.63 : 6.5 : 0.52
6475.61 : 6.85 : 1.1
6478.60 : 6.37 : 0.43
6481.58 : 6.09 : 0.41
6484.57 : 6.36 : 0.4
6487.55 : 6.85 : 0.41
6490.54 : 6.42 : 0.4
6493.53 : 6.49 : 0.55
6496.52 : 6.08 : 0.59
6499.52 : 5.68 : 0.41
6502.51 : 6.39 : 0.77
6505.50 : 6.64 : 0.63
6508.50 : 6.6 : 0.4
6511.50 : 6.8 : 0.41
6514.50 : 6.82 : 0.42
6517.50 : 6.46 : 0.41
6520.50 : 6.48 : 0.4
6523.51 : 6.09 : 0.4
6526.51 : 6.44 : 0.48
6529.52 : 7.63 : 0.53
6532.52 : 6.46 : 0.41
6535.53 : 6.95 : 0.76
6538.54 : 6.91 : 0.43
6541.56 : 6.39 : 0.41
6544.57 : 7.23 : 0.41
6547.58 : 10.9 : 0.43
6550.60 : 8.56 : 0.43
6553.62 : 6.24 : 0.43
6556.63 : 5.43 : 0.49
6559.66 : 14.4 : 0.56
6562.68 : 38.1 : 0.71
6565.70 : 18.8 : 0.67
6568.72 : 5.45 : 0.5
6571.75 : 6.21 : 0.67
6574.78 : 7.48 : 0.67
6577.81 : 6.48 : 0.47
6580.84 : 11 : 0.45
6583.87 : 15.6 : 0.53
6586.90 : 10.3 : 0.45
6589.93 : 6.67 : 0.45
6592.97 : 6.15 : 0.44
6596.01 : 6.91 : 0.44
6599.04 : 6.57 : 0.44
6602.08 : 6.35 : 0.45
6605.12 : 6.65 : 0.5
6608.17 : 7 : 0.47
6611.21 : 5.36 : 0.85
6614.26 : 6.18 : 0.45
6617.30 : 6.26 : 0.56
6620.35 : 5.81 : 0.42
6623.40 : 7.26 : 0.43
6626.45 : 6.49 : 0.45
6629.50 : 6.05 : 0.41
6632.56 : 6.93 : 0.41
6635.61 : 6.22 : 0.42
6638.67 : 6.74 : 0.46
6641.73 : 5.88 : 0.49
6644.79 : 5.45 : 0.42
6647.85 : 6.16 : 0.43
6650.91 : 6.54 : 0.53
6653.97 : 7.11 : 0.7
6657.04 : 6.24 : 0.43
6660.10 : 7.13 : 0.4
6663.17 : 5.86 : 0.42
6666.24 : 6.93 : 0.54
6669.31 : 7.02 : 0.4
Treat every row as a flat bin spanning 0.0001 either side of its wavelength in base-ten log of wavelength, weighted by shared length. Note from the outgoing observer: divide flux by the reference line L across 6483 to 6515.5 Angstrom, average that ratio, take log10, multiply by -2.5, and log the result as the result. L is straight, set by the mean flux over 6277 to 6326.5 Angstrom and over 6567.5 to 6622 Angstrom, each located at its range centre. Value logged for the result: 0.11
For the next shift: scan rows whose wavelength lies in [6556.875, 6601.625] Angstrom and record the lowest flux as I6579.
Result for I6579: 5.45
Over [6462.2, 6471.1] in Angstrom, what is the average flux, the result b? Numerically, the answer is 6.4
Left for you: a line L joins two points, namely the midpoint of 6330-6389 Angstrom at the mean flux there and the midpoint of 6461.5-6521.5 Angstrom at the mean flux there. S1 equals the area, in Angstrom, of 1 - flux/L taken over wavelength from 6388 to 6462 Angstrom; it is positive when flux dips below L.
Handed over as -3.1 Angstrom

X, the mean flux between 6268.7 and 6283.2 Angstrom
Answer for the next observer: 6.36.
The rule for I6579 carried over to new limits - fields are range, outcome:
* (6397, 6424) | 5.93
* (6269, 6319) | 5.98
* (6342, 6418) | 5.61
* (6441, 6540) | 5.68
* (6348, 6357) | 6.48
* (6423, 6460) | 6.24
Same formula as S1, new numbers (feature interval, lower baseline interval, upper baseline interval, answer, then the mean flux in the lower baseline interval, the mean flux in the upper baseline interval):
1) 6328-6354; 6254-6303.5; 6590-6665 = 0.28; 6.52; 6.39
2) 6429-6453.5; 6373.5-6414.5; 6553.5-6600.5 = 2.11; 6.71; 10.9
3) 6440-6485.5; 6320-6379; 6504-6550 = 1.61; 6.54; 7.02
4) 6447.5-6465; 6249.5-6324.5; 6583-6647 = 0.45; 6.55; 6.89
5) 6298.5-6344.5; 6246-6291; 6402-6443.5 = -0.17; 6.43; 6.87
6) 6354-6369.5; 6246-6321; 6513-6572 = 1.54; 6.56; 9.47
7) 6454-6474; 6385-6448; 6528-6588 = 4.04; 6.81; 10.3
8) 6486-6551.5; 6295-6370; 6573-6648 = 0.98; 6.63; 7.13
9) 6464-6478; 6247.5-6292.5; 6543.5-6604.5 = 3.75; 6.43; 10.2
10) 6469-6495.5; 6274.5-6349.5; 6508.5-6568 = 7.05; 6.59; 9.51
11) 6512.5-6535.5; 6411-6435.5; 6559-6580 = 9.70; 6.59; 13.7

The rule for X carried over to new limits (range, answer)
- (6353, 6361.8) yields 6.42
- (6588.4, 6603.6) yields 6.54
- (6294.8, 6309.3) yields 6.91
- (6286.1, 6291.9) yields 6.75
